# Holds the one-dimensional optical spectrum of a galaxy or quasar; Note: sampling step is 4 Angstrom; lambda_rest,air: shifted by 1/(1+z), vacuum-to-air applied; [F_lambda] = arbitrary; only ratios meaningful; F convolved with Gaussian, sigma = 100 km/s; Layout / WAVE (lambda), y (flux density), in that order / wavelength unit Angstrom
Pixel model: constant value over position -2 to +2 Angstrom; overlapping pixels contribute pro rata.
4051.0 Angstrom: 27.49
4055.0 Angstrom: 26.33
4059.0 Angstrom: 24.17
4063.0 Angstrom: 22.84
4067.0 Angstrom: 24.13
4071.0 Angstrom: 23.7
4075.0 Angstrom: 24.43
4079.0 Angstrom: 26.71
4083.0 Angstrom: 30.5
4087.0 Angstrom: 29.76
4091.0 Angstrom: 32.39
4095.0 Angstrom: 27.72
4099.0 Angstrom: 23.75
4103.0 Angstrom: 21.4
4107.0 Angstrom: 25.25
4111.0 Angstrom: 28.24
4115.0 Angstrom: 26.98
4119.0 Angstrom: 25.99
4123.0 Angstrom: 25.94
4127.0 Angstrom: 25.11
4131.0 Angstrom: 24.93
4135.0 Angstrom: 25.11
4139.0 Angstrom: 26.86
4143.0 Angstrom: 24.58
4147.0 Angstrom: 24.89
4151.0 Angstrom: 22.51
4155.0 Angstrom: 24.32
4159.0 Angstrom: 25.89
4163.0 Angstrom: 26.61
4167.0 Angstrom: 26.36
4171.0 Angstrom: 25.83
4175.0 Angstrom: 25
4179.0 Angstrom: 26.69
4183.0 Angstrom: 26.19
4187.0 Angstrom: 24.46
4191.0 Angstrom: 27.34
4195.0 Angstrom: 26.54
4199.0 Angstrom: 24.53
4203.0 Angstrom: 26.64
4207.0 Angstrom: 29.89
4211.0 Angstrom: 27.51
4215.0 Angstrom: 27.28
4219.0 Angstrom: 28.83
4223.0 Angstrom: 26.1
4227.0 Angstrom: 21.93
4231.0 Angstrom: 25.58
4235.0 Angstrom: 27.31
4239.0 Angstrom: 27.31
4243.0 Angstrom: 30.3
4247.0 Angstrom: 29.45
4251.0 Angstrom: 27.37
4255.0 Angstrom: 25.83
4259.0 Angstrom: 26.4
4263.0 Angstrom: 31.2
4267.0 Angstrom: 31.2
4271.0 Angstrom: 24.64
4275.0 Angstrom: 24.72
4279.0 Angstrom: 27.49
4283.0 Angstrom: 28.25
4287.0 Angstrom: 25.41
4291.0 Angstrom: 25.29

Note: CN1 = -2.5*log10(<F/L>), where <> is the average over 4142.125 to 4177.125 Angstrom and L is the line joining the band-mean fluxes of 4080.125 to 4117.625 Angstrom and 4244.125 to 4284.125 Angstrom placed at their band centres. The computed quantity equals 0.096 mag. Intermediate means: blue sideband 27.3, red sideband 27.7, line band 25.1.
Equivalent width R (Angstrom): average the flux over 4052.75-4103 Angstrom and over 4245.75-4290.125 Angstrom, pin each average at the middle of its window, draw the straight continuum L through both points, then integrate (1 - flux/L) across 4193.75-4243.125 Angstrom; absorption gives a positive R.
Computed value 0.5 Angstrom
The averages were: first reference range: 26.2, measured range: 26.8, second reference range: 27.4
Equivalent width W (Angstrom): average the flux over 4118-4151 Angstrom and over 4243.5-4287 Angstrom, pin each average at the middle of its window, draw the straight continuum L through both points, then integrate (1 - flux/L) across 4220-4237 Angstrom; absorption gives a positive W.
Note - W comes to 1.0 Angstrom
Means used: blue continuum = 25.2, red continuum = 27.6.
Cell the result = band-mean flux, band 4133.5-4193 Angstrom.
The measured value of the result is 25.5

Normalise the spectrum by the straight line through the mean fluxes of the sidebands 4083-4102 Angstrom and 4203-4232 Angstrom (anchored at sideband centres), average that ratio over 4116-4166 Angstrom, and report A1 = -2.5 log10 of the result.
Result 0.10 mag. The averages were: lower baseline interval 28.3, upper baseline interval 26.8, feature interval 25.3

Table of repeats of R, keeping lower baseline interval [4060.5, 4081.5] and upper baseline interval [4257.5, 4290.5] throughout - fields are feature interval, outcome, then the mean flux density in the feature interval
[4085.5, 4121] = -2.6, 26.8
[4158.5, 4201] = 0.1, 26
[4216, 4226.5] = 0.0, 26.7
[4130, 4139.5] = 0.0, 25.5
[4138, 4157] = 0.8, 24.5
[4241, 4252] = -0.9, 29.2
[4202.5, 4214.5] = -0.8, 28.1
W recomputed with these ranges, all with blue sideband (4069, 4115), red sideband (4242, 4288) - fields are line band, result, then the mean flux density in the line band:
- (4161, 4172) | 0.34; 26.3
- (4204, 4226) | -0.15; 27.6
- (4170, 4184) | 0.66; 25.9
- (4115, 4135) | 0.97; 25.6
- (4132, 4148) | 0.96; 25.4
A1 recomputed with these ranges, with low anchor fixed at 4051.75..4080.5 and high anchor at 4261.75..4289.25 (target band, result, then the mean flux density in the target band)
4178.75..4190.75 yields 0.02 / 25.9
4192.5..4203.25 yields 0.02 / 25.9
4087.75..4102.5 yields -0.10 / 27.4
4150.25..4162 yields 0.05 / 24.6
